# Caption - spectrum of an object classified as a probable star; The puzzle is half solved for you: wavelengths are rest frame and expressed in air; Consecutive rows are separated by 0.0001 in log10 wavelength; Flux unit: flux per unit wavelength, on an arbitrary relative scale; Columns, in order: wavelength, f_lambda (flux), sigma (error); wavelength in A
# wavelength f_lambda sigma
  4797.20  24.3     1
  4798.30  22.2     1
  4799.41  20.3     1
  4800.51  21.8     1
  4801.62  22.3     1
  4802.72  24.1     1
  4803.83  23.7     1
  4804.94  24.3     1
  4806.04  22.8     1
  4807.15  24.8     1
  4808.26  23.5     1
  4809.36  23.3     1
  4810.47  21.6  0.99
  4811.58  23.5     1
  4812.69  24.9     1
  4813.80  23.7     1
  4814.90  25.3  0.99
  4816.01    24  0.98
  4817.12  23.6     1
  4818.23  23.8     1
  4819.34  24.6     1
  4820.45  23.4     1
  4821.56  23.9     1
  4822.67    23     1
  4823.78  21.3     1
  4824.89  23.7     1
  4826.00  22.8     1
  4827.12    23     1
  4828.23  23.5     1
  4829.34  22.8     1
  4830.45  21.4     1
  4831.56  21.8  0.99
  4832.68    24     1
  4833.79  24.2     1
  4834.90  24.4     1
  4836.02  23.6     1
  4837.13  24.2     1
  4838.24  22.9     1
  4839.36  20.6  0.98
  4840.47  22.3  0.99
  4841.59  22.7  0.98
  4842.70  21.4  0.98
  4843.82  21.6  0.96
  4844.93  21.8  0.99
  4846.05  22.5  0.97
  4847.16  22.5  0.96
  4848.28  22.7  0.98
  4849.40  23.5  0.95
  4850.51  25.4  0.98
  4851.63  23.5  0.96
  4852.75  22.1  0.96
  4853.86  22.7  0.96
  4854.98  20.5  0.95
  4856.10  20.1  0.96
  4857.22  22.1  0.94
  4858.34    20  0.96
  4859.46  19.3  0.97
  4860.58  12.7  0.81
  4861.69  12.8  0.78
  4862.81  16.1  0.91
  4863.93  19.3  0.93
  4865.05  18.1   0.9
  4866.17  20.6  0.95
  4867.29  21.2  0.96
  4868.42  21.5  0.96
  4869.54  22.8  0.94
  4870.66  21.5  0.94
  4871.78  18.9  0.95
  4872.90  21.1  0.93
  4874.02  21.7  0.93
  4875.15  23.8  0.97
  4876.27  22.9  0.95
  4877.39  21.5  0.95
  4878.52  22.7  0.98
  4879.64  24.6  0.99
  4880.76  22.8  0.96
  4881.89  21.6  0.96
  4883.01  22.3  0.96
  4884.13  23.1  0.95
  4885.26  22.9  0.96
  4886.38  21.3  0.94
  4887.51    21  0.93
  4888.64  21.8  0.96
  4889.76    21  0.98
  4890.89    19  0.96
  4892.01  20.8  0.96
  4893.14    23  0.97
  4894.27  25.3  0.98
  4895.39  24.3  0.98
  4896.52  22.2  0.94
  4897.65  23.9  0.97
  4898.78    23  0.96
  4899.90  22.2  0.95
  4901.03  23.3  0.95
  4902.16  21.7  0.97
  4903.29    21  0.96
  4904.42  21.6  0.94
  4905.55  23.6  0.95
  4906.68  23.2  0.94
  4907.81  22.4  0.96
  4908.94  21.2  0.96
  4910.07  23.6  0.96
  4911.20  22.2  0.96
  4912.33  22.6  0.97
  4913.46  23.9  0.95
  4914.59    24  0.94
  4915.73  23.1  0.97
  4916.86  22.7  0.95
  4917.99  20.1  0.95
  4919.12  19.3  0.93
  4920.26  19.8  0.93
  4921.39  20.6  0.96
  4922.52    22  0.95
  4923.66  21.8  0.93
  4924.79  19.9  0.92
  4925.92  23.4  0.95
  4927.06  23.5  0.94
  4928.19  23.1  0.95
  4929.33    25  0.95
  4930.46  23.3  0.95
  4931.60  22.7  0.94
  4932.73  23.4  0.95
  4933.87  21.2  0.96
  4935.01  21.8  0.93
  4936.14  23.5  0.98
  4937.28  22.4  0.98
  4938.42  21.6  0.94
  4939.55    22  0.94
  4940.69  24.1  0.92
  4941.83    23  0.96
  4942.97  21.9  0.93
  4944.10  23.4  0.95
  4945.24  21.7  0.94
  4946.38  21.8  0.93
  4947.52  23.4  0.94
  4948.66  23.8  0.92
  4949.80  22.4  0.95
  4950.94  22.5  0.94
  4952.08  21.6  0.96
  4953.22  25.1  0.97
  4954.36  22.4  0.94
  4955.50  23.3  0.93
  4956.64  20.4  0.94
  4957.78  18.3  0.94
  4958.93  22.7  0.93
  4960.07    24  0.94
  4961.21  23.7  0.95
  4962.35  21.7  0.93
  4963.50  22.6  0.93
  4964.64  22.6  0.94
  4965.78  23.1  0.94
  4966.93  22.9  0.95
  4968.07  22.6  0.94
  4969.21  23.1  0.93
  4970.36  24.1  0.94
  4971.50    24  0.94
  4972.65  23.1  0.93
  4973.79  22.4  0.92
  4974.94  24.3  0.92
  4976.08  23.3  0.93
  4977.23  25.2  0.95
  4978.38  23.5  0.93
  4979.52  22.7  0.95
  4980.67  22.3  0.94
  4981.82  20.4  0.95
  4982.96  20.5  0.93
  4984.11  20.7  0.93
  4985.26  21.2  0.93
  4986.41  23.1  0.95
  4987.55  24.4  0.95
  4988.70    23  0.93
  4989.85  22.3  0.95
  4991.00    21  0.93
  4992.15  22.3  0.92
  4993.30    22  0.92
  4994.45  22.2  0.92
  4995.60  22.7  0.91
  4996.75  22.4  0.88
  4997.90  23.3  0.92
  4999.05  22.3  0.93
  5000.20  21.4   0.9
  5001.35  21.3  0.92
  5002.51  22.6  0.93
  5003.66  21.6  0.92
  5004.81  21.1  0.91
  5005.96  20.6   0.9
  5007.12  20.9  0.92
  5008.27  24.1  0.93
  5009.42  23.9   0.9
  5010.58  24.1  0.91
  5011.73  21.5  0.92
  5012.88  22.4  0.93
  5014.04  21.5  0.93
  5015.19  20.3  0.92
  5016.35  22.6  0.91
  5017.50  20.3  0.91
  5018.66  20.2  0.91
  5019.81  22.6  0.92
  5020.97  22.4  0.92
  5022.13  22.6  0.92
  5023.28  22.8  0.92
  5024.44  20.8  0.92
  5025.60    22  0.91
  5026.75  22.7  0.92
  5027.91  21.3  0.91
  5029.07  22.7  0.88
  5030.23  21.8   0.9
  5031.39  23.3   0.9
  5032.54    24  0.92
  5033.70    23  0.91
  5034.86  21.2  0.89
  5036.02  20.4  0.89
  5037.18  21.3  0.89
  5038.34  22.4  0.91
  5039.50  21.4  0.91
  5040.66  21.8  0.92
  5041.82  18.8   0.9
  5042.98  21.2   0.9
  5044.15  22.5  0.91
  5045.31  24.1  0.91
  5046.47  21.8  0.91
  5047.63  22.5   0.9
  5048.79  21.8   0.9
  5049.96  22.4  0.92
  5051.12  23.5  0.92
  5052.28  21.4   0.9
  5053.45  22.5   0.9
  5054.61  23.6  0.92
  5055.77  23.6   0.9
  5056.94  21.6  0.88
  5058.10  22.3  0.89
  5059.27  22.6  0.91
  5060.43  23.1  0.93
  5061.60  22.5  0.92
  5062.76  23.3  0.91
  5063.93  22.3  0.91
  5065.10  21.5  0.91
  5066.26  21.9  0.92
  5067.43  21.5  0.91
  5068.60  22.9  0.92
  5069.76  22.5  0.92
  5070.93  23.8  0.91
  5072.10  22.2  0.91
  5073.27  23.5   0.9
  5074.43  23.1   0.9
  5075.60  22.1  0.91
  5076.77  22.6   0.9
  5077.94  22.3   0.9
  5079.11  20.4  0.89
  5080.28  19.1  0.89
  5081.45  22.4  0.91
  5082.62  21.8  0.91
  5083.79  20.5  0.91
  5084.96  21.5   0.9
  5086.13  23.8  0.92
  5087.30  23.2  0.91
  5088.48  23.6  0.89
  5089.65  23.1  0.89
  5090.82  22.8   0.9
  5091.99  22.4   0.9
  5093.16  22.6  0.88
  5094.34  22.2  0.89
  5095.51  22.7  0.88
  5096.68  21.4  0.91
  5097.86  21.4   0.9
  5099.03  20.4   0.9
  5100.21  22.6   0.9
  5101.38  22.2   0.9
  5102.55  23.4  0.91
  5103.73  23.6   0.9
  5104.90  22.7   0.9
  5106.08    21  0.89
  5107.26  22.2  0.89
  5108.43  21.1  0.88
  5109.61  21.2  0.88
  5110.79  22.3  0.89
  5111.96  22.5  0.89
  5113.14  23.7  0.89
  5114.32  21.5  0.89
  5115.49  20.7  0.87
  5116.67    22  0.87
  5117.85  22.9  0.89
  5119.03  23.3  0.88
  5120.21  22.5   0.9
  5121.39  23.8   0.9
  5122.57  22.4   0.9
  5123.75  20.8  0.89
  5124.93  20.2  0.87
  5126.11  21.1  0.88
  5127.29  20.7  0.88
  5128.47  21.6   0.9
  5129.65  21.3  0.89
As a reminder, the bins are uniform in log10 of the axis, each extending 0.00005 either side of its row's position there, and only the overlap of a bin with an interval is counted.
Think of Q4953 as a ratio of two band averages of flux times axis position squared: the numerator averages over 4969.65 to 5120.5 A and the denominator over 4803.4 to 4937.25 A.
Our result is 1.1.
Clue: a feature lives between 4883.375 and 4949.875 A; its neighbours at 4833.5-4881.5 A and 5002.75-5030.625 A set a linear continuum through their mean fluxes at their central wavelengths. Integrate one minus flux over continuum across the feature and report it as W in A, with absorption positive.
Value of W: -2.3 A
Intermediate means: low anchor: 21.5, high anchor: 22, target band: 22.4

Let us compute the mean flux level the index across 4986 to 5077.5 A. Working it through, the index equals 22.2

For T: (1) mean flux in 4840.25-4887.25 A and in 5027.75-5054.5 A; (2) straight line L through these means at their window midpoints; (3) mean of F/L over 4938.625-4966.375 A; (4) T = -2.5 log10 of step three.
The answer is -0.042 mag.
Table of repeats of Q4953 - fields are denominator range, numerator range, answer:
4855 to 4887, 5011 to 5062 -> 1.14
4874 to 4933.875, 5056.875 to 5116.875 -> 1.07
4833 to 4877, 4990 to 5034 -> 1.10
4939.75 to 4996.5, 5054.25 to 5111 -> 1.03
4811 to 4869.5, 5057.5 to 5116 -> 1.11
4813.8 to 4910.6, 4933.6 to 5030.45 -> 1.06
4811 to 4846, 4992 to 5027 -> 1.03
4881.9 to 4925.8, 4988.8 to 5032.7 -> 1.04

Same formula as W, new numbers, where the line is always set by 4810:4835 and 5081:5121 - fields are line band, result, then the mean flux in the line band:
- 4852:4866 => 2.6 A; 18.9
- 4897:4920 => 0.6 A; 22.4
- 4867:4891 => 1.3 A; 21.9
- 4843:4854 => 0.2 A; 22.8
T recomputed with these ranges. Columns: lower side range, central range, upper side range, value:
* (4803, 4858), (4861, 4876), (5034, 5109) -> 0.15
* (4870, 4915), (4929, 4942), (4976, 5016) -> -0.02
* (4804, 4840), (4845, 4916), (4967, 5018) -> 0.06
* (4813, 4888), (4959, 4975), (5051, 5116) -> -0.05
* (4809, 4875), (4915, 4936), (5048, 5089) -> 0.00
